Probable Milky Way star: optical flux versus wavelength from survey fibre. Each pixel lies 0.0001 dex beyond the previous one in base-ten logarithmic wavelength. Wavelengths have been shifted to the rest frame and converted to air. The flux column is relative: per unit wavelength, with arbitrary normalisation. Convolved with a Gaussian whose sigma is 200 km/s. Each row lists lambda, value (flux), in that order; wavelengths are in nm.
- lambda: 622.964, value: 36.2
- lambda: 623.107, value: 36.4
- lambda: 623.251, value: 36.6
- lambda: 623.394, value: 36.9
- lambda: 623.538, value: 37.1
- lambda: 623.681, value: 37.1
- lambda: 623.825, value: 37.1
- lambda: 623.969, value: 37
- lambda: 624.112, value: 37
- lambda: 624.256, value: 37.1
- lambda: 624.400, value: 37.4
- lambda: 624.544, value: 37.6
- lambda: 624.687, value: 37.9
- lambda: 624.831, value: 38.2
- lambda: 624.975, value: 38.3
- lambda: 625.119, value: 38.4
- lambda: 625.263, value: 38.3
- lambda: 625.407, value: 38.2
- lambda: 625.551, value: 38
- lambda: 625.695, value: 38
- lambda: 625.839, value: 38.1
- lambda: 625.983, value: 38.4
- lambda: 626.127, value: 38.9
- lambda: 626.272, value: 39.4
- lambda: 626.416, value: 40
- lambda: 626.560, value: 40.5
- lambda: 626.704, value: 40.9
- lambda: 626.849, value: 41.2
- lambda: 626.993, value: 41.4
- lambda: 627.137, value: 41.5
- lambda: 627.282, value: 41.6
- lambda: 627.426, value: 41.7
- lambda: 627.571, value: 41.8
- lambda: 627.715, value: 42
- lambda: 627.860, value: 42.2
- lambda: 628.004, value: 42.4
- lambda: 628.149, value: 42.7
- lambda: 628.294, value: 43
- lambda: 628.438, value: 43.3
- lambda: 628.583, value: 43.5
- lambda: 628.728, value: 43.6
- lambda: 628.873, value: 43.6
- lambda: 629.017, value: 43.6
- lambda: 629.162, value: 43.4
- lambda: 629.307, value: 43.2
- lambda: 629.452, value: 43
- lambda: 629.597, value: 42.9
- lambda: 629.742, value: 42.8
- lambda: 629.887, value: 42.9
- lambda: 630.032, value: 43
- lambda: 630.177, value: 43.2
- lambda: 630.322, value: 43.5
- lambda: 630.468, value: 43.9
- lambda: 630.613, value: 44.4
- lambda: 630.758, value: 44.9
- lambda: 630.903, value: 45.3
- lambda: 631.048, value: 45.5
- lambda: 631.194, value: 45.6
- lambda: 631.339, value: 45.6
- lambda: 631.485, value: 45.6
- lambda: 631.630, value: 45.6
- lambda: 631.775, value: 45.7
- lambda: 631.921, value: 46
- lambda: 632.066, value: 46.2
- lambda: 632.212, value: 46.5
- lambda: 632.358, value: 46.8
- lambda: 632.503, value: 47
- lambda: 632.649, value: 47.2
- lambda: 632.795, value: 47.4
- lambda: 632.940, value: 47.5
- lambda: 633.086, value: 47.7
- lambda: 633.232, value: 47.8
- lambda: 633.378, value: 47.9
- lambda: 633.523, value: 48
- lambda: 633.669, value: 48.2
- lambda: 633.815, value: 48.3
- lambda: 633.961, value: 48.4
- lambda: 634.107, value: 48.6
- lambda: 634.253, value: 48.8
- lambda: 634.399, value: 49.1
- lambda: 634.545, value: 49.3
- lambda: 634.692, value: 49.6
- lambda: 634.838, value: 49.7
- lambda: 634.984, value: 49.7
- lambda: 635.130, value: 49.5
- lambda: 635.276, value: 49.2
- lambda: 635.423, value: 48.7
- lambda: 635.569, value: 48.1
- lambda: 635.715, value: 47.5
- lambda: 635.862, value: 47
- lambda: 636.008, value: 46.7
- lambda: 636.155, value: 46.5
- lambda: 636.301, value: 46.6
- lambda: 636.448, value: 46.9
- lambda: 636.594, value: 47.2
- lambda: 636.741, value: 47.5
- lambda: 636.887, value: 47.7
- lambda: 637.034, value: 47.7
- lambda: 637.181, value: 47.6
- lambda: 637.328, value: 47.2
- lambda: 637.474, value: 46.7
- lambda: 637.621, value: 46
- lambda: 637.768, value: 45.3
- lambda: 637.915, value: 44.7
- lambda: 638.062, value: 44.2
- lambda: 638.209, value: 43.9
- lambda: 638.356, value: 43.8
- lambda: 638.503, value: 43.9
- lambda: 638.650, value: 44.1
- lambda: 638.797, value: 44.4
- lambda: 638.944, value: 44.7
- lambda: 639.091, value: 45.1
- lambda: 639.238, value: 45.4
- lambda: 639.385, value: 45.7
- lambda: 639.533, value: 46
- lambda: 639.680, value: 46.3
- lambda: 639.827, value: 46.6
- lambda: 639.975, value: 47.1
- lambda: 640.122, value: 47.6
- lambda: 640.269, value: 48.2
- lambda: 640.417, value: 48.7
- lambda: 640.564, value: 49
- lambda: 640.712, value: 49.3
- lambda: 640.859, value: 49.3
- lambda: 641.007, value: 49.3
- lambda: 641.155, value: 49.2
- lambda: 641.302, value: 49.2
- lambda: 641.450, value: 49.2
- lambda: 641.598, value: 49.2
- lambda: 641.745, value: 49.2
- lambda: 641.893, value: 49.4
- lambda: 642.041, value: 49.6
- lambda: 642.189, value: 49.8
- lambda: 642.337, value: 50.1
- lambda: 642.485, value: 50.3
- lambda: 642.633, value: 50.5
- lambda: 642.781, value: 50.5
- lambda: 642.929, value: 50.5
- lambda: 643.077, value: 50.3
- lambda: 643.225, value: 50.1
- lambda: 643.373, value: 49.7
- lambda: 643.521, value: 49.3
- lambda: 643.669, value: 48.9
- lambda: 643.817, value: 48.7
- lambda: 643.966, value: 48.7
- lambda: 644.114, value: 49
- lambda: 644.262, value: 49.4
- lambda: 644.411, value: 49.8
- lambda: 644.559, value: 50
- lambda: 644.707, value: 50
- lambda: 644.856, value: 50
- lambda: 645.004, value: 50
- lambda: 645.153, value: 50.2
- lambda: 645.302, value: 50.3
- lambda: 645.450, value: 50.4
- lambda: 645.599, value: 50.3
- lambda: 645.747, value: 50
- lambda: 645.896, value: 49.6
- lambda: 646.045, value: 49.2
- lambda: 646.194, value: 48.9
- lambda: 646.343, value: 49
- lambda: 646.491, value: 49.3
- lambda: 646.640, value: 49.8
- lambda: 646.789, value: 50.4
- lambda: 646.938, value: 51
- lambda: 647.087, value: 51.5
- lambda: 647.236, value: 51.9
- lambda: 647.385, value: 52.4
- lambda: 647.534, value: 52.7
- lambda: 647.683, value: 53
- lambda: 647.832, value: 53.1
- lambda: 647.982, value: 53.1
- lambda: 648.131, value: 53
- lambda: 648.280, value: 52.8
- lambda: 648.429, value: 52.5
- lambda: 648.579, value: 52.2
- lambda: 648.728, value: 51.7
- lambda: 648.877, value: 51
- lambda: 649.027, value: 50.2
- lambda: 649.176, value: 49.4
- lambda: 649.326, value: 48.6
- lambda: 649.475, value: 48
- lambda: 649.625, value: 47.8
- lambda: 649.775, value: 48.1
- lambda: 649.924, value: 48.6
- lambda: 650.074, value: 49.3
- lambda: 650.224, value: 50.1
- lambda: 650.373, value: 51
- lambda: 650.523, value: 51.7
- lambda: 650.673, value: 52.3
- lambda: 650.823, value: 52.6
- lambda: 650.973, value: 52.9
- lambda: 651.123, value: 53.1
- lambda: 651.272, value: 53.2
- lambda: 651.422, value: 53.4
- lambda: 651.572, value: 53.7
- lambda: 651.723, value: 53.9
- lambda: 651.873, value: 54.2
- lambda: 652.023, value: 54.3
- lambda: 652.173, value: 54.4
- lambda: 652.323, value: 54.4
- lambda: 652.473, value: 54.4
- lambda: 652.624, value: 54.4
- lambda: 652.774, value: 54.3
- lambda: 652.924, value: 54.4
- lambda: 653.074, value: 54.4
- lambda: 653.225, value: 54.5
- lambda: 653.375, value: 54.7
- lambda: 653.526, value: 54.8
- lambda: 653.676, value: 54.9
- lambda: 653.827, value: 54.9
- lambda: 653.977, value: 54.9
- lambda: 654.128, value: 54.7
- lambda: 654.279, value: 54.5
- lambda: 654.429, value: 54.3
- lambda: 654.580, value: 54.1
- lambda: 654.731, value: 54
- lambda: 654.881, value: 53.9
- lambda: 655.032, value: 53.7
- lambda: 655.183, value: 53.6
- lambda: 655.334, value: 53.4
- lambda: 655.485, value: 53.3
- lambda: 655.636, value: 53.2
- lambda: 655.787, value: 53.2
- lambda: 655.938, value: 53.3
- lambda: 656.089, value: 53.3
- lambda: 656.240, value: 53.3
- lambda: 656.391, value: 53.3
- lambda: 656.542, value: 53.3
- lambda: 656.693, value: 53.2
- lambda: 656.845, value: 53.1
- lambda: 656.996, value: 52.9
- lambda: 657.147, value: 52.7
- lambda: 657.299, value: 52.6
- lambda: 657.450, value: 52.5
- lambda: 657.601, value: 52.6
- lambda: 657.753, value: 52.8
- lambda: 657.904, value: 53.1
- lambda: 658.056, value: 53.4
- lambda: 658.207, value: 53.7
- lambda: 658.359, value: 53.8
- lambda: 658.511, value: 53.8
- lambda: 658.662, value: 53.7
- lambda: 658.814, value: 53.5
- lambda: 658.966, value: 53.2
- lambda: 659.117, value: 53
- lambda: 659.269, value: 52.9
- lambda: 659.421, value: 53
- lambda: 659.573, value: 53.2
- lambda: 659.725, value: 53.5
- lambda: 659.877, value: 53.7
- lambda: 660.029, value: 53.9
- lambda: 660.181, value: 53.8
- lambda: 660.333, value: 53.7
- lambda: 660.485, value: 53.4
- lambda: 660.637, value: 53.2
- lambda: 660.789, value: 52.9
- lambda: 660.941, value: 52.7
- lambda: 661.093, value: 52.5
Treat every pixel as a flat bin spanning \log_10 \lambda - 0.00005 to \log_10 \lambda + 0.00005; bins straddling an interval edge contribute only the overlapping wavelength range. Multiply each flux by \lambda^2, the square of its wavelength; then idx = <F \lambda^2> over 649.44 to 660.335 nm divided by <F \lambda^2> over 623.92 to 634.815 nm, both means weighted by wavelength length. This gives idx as 1.33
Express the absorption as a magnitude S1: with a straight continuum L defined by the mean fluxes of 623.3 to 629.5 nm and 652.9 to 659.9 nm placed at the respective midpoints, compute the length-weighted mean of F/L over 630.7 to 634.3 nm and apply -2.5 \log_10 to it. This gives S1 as -0.098 mag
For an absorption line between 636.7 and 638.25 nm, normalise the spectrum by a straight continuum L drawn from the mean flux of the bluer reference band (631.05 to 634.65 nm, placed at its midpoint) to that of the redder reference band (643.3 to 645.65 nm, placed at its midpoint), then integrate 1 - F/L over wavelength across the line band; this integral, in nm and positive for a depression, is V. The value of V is 0.063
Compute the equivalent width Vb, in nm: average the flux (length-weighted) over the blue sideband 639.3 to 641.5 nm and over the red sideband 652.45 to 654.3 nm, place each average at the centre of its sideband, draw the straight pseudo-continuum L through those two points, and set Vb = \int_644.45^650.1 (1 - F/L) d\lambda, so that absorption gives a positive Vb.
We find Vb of 0.11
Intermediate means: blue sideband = 48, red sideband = 54.6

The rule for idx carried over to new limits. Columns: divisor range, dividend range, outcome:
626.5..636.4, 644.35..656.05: 1.22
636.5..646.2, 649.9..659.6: 1.15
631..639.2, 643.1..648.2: 1.11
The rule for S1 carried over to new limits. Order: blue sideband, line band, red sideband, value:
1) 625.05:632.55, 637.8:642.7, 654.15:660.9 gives -0.01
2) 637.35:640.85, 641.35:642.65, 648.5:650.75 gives -0.06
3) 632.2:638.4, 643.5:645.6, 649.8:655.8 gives 0.02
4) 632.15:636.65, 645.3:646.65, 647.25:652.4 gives 0.03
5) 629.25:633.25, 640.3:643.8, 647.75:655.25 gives -0.01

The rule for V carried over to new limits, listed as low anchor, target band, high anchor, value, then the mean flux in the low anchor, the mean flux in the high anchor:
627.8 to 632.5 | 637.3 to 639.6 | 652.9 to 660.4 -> 0.10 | 44.2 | 53.6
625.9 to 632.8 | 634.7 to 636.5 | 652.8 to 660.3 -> -0.09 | 43.4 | 53.6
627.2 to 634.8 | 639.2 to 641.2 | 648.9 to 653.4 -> 0.03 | 45.2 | 52.2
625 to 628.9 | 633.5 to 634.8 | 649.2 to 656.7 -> -0.14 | 40.8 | 53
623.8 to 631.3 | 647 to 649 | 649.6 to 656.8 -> -0.06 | 41.2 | 53.3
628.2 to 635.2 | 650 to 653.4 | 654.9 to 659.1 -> -0.10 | 46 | 53.2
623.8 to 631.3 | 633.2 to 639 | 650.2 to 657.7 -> -0.25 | 41.2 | 53.6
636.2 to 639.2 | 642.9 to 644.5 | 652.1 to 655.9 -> -0.02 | 45.8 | 54.2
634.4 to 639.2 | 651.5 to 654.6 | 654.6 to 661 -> -0.16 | 46.8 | 53.3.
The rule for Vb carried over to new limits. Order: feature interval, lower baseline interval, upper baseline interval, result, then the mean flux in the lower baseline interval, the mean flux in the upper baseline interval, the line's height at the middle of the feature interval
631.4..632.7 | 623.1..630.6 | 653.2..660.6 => -0.11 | 40.5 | 53.6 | 42.7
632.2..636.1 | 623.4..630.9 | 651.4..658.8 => -0.37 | 40.8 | 53.8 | 44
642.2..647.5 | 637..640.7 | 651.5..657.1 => -0.10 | 46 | 54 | 49.1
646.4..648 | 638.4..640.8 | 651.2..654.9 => -0.02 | 46.4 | 54.3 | 50.9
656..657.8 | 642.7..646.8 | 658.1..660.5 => 0.00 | 49.7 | 53.5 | 52.9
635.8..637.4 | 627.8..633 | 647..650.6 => -0.02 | 44.5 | 51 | 46.7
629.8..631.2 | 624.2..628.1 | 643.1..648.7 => -0.07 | 39.6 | 50.6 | 42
